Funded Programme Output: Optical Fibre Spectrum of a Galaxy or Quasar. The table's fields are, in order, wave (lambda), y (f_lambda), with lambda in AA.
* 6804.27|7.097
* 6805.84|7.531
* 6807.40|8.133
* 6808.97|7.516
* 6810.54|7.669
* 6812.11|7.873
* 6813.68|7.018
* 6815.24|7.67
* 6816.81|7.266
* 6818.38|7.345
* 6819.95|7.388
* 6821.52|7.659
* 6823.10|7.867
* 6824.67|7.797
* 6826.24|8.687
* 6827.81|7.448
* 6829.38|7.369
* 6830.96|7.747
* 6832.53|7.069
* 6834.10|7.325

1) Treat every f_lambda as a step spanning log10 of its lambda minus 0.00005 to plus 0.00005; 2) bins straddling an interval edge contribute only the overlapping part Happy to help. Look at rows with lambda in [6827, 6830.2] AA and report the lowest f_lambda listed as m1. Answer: 7.369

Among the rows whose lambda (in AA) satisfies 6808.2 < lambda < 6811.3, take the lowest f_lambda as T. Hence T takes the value 7.516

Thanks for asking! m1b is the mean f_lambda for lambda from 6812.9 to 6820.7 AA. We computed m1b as 7.35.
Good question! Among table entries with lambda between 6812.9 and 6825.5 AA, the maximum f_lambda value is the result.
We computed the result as 7.867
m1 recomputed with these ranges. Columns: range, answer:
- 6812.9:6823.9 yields 7.018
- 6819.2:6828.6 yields 7.388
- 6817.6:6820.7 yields 7.345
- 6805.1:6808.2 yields 7.531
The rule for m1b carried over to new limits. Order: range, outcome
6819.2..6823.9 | 7.63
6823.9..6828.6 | 7.99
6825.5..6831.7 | 7.8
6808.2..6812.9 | 7.68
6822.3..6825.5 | 7.83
